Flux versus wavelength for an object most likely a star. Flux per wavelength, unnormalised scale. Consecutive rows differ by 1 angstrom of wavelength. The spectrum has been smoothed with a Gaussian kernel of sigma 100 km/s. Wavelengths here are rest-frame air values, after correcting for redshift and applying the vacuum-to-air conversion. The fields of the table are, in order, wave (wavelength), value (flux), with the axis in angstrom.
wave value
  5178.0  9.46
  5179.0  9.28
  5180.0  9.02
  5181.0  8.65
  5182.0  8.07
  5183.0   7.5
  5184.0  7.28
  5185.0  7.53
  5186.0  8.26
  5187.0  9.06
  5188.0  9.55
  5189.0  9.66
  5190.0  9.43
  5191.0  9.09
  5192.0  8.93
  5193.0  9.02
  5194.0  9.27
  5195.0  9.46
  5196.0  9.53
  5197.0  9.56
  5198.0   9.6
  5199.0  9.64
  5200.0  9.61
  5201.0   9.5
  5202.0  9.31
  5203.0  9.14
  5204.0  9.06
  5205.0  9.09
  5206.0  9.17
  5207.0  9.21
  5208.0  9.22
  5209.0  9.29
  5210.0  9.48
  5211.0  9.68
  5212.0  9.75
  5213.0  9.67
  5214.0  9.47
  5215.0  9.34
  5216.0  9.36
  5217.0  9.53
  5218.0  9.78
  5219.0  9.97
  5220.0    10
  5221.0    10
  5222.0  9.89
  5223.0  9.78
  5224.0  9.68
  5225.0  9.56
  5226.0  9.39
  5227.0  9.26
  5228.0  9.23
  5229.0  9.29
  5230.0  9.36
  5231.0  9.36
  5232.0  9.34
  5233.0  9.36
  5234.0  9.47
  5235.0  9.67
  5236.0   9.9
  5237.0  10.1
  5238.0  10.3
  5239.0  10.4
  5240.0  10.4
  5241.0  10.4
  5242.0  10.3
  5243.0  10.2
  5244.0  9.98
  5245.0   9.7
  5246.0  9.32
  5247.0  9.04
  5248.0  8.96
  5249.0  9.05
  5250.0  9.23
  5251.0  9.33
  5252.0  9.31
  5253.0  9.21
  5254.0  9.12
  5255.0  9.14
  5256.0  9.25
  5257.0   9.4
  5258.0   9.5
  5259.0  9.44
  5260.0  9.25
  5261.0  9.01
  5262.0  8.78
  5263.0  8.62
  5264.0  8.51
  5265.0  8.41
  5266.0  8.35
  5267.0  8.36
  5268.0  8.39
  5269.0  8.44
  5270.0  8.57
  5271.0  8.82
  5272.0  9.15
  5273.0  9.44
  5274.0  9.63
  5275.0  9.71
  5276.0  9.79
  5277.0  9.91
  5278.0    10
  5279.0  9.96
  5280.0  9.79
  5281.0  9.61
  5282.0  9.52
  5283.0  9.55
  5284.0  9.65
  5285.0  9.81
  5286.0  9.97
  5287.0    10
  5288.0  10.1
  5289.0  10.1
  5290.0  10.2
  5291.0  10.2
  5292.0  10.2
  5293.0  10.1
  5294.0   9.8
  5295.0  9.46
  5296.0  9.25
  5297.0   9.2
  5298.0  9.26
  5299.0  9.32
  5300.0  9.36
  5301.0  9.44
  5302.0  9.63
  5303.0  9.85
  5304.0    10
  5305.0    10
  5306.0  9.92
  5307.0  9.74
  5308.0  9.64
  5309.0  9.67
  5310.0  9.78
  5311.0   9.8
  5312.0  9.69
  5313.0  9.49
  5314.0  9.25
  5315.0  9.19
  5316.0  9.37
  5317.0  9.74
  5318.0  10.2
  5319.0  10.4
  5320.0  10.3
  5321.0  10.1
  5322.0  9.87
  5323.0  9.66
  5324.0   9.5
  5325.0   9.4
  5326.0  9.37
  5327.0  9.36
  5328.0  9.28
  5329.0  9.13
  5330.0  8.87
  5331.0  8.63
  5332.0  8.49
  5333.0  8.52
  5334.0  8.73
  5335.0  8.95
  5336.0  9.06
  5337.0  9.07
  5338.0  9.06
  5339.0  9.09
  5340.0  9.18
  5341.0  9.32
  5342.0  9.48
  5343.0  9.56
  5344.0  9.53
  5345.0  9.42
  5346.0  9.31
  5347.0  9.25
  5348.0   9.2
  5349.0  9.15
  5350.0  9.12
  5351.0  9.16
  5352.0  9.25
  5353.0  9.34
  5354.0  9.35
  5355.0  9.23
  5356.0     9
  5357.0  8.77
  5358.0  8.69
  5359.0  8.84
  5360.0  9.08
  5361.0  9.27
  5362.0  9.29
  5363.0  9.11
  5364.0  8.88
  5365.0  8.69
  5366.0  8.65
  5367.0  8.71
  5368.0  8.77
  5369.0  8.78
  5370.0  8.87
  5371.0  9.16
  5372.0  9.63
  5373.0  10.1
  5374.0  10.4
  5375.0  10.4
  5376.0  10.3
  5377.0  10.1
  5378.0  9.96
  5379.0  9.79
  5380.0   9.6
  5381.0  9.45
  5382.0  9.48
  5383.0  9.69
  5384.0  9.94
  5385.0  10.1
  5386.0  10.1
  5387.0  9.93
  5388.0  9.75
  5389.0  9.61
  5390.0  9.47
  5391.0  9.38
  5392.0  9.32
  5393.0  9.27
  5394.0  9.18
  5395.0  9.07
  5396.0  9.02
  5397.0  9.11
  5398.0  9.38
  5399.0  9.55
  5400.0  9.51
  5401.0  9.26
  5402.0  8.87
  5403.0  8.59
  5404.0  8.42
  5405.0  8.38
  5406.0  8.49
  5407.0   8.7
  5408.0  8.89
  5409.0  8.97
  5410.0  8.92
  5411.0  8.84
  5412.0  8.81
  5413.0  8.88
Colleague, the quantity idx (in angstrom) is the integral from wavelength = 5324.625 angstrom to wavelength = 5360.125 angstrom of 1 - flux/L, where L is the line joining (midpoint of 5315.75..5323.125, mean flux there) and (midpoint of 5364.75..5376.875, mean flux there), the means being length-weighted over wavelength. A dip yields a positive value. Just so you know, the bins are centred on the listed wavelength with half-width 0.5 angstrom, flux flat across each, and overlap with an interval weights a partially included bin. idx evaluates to 2.2 angstrom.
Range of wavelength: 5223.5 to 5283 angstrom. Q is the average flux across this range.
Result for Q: 9.39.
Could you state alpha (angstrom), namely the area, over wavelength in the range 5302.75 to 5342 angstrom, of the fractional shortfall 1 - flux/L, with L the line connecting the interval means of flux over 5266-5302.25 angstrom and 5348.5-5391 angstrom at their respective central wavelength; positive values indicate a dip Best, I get 0.1 angstrom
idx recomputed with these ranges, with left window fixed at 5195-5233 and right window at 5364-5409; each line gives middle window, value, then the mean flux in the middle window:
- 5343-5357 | 0.2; 9.25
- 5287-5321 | -1.2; 9.76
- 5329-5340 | 0.6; 8.88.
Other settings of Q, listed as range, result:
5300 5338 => 9.48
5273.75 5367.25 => 9.45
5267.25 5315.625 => 9.6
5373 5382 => 9.98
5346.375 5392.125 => 9.39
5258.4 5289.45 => 9.31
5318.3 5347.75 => 9.31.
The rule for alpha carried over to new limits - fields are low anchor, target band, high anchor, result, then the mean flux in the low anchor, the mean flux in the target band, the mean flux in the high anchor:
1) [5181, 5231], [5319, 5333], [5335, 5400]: -0.1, 9.27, 9.39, 9.35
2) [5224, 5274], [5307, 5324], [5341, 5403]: -0.7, 9.32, 9.75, 9.36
